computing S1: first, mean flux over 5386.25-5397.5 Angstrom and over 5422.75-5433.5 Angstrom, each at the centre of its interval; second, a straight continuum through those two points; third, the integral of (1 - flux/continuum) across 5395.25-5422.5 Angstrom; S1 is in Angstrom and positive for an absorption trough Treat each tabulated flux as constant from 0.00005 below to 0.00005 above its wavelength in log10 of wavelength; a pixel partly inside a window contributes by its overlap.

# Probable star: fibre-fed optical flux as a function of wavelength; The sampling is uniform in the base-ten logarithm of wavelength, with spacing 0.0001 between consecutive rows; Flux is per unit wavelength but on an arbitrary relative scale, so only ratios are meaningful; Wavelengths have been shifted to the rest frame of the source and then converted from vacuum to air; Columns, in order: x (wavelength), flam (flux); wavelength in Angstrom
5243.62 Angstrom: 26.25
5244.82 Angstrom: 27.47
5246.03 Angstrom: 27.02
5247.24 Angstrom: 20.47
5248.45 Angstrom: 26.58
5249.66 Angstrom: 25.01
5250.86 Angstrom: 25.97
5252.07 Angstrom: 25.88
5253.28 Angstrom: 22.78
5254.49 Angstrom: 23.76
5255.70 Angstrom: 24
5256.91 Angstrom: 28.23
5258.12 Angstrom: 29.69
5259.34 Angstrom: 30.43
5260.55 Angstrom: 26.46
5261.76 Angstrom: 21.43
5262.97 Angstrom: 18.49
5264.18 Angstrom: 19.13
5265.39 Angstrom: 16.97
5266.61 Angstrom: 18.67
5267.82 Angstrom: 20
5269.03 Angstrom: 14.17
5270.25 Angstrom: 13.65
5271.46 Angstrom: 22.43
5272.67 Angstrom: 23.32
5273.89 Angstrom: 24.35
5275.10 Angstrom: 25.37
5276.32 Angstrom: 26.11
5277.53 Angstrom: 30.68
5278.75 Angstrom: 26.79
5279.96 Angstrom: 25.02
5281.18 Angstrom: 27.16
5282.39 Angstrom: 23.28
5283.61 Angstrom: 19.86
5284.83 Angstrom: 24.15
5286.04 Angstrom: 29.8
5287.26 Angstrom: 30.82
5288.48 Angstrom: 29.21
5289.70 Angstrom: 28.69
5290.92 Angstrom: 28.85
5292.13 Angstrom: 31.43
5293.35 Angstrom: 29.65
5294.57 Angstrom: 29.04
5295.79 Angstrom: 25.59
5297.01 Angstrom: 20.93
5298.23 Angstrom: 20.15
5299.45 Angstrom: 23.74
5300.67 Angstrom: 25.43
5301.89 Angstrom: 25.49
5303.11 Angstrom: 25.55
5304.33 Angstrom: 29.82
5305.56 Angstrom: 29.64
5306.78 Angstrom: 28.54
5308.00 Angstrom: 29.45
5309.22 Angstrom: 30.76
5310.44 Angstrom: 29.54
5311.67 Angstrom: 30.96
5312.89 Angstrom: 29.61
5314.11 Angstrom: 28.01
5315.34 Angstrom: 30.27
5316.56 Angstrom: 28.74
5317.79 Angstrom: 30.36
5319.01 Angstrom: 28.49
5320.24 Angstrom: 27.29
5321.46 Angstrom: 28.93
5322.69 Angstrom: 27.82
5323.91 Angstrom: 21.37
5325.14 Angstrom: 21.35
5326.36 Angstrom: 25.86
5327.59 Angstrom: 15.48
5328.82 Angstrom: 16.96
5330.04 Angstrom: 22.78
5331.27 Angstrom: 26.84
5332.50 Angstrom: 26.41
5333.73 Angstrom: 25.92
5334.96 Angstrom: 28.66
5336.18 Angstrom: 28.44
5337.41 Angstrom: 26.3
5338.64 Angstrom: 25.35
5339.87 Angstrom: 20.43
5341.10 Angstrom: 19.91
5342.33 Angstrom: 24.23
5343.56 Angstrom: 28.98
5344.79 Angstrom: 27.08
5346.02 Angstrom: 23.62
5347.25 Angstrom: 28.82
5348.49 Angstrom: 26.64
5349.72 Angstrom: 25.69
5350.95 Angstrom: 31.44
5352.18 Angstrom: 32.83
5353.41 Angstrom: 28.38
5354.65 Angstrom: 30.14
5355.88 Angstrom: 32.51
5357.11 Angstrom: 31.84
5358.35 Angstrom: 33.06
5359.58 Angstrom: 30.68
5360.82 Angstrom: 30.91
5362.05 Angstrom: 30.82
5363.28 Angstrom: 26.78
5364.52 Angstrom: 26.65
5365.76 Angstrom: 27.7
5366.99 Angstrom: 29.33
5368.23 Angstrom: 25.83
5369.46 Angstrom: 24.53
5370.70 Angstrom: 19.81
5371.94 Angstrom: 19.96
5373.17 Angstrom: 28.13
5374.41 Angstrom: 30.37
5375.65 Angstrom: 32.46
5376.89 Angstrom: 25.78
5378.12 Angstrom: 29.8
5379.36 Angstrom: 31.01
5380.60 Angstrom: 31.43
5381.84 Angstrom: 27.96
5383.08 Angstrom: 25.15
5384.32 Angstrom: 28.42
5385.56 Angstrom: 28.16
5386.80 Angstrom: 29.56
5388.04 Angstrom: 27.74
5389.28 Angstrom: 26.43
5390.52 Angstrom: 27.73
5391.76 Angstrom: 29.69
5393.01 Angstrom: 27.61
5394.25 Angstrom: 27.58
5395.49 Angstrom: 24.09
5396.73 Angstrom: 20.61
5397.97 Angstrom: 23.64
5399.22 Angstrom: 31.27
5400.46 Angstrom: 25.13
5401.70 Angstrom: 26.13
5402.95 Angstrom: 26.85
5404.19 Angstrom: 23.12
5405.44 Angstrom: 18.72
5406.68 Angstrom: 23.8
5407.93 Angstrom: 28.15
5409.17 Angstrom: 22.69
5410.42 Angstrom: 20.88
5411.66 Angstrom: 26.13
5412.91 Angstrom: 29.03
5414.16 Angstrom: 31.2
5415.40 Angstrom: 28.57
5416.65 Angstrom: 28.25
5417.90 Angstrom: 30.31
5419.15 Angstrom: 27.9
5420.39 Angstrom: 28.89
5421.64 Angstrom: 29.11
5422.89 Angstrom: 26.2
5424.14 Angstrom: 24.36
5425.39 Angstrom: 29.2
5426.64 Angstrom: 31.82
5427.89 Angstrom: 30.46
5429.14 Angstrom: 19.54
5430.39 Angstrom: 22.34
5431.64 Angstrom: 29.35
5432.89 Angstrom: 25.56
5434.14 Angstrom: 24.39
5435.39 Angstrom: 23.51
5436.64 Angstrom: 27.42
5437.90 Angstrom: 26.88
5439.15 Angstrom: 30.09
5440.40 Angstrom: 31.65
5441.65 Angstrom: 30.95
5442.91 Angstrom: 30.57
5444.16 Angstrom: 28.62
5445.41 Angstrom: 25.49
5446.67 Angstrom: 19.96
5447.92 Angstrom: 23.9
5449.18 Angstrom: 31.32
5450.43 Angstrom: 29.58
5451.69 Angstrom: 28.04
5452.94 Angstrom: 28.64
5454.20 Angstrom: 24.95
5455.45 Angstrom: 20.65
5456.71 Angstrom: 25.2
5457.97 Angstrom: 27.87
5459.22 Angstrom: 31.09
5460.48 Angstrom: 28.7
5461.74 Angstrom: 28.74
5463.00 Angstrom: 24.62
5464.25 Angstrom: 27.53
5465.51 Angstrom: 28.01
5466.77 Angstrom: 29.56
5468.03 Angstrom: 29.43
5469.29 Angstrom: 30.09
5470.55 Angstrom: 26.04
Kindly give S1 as 0.51 Angstrom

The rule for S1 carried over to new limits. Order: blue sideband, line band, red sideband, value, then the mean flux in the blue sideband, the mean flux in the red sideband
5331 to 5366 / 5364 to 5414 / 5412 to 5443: 2.37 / 27.8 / 27.8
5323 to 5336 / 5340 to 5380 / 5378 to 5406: -4.47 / 23.5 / 26.8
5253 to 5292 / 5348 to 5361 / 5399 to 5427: -2.36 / 24.3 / 26.7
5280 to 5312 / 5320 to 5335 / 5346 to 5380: 2.02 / 27.1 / 28.5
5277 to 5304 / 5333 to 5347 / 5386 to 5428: 0.60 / 26.4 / 26.8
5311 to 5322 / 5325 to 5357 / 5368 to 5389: 2.79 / 29.2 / 27.4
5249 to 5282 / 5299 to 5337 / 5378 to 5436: -3.07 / 23.6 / 26.8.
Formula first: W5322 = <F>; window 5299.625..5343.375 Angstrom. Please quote 26.3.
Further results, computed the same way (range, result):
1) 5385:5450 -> 26.8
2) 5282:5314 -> 27.3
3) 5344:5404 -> 27.8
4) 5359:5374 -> 26.8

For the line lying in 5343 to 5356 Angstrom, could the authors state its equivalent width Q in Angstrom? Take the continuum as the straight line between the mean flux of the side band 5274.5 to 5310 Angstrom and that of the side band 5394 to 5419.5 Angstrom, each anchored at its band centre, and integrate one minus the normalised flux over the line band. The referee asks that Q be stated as -1.1 Angstrom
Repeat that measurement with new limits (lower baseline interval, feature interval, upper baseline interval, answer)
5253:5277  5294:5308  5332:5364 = -0.6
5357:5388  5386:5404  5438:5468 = 0.9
